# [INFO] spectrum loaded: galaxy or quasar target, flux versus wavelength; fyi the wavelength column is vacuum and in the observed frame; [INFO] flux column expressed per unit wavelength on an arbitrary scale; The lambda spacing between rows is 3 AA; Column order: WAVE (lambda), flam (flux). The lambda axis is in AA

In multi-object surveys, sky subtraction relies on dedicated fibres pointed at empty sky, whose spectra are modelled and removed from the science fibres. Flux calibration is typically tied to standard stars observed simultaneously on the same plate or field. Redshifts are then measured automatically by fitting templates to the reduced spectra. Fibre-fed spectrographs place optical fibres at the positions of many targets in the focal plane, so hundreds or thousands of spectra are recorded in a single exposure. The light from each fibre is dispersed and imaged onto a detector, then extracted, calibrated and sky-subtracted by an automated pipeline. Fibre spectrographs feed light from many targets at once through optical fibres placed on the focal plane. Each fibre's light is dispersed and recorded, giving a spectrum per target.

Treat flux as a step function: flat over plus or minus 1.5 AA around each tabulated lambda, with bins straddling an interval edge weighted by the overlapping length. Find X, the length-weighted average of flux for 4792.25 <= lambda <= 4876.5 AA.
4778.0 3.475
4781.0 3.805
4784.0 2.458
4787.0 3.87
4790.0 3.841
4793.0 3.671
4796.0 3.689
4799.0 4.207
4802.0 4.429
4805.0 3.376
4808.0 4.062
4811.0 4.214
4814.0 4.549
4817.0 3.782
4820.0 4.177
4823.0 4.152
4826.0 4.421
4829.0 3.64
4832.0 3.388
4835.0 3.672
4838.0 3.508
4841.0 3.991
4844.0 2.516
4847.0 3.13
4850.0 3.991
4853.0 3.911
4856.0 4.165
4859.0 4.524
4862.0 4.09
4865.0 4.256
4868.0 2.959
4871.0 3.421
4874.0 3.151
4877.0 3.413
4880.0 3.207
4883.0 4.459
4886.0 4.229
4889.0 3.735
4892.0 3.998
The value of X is 3.82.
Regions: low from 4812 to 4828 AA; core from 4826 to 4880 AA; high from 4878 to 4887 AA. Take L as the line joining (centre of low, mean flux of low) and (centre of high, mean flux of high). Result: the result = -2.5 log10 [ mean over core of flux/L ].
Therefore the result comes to 0.12 mag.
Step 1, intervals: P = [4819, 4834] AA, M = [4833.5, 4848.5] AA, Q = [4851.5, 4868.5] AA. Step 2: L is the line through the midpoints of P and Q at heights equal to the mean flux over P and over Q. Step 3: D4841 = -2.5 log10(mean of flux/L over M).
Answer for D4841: 0.18 mag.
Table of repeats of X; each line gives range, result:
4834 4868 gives 3.76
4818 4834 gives 3.94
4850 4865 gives 4.16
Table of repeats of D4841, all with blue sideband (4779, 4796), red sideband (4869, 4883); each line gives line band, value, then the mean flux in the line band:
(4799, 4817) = -0.17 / 4.1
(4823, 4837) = -0.10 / 3.81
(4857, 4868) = -0.19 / 4.1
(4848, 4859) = -0.18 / 4.05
